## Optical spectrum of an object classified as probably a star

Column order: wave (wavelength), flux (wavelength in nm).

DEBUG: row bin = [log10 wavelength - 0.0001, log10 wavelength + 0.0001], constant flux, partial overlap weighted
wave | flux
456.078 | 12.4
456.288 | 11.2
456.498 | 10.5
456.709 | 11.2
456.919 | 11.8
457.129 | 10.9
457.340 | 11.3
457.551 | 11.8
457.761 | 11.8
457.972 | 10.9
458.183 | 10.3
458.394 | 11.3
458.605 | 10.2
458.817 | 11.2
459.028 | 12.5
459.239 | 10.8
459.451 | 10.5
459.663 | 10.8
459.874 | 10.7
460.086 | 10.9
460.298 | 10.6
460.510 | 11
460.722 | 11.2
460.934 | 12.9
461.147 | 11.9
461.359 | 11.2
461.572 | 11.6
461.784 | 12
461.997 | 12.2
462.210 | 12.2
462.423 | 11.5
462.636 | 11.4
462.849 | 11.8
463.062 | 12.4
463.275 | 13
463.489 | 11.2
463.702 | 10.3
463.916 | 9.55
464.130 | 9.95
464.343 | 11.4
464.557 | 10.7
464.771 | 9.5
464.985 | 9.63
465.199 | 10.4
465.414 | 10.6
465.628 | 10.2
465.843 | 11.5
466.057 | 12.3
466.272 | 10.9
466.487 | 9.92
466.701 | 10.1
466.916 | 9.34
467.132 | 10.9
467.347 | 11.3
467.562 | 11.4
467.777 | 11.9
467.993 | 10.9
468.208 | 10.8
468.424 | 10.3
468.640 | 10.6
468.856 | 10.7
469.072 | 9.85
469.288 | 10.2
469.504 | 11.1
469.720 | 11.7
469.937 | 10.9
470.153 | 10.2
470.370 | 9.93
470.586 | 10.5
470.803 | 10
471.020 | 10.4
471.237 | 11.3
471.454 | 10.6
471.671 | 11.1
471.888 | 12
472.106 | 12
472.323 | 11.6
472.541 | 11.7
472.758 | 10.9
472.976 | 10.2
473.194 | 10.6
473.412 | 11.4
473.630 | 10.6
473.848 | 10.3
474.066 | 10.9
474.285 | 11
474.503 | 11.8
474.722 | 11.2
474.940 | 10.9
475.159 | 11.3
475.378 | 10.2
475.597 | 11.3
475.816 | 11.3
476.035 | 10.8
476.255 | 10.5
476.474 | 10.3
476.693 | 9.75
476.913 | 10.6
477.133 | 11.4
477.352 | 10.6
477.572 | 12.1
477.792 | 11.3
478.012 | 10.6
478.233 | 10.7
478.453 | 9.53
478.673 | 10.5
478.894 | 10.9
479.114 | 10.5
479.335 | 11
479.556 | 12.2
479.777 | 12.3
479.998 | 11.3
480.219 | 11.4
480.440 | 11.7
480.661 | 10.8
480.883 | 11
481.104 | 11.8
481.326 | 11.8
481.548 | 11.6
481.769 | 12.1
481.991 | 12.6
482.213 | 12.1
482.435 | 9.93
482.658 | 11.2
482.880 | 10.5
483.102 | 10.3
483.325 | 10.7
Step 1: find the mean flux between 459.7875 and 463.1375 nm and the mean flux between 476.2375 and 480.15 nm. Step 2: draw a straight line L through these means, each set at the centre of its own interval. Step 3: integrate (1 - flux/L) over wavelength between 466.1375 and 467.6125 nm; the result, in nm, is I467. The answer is 0.11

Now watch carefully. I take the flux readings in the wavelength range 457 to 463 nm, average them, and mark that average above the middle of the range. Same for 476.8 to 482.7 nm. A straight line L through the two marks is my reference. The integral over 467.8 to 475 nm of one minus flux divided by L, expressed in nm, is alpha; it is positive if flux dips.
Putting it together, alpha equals 0.27 nm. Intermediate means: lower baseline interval 11.3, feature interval 10.9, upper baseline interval 11.2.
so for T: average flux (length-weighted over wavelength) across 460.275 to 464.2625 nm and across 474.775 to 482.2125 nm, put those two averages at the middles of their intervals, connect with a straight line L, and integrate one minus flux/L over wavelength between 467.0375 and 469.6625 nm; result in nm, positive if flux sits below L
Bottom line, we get 0.12 nm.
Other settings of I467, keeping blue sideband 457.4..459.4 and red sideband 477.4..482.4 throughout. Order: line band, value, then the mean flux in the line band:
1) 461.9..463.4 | -0.11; 12.1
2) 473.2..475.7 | 0.07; 11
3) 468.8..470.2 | 0.07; 10.7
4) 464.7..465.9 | 0.10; 10.3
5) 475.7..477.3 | 0.09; 10.7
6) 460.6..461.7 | -0.05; 11.8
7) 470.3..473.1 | 0.08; 11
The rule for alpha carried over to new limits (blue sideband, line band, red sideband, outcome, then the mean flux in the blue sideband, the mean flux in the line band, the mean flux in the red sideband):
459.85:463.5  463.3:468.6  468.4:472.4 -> 0.274 nm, 11.7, 10.7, 10.8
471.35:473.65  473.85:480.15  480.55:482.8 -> 0.210 nm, 11.2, 10.9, 11.5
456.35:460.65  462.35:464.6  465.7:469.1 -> -0.060 nm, 11.1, 11.2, 10.8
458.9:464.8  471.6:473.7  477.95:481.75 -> 0.001 nm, 11.3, 11.2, 11.2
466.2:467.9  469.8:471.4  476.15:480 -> 0.042 nm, 10.7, 10.5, 10.9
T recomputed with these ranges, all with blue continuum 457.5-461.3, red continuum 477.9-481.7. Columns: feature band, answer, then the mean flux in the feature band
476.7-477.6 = 0.019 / 10.9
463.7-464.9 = 0.103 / 10.2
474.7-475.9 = 0.016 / 11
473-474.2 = 0.048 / 10.7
